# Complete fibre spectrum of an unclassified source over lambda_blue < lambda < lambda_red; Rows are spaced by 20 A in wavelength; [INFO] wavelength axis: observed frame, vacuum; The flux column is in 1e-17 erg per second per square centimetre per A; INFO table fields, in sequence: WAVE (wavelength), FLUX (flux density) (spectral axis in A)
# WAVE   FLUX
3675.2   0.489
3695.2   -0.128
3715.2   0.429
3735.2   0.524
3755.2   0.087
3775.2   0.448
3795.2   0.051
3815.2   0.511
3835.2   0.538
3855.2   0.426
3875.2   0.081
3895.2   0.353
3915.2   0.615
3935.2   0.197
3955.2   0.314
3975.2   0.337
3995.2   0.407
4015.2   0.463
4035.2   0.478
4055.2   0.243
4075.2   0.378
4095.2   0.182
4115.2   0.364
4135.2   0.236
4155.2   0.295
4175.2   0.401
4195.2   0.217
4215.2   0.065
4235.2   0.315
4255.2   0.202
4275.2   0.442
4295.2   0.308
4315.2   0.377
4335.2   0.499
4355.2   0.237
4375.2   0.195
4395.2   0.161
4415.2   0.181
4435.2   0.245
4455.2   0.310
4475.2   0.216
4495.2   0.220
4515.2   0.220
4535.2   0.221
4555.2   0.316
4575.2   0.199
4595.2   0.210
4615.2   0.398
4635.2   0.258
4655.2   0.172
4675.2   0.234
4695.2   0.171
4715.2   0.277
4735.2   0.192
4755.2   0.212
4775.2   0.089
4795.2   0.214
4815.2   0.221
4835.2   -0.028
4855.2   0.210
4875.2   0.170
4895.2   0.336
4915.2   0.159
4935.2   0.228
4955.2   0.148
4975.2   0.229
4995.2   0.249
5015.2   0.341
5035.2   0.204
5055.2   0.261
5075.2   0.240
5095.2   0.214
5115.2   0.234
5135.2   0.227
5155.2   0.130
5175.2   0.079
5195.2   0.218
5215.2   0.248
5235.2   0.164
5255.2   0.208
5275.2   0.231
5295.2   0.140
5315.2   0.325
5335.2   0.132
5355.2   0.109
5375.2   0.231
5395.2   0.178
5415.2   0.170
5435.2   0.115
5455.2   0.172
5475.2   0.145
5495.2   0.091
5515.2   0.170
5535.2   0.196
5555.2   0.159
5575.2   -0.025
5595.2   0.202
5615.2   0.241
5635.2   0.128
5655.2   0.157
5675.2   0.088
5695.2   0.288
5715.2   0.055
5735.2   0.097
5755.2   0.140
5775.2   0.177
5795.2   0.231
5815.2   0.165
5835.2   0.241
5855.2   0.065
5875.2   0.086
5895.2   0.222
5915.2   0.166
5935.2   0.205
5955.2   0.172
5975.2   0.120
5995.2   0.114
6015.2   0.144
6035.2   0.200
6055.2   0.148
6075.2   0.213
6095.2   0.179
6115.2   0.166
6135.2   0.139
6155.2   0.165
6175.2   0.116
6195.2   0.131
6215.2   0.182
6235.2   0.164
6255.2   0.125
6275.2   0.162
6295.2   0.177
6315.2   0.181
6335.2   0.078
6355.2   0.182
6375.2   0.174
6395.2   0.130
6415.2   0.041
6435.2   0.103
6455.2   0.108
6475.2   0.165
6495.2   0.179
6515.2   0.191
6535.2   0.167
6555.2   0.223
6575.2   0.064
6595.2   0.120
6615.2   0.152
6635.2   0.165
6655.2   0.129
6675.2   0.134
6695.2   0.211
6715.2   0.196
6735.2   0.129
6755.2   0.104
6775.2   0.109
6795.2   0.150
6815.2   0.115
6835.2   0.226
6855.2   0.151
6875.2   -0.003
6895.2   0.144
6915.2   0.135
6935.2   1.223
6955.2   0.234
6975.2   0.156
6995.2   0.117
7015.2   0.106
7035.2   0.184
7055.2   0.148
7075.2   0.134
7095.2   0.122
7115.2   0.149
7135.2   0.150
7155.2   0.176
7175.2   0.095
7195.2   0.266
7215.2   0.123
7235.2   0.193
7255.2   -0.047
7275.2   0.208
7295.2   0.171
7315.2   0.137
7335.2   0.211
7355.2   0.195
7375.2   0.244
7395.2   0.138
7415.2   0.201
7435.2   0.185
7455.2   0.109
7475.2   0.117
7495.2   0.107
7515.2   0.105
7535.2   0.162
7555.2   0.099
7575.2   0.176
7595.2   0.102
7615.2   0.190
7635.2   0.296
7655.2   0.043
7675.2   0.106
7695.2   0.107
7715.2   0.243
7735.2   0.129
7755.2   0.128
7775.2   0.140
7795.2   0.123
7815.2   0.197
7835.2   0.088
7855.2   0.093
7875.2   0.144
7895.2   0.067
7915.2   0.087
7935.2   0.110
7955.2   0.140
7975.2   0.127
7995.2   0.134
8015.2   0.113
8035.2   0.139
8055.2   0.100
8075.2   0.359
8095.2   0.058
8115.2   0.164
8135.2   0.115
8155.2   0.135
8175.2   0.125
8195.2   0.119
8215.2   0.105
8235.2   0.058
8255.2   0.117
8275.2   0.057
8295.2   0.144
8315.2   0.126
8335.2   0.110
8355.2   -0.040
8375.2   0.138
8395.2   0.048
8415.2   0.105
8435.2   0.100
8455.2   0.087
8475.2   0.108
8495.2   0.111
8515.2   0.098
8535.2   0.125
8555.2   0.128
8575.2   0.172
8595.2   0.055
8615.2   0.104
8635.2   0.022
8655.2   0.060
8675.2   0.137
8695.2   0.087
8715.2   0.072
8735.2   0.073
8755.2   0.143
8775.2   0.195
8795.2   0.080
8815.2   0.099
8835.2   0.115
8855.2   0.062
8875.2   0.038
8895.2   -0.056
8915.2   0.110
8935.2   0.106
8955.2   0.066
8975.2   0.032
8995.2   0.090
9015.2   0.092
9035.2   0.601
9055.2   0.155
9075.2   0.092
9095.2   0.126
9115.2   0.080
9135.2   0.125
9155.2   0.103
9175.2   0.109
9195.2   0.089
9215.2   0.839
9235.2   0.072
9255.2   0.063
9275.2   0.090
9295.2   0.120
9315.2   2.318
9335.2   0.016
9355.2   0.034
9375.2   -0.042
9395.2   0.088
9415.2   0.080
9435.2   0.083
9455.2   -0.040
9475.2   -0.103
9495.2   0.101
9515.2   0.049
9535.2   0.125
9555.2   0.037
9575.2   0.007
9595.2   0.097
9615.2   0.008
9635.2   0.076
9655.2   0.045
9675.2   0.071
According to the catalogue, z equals 0.859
